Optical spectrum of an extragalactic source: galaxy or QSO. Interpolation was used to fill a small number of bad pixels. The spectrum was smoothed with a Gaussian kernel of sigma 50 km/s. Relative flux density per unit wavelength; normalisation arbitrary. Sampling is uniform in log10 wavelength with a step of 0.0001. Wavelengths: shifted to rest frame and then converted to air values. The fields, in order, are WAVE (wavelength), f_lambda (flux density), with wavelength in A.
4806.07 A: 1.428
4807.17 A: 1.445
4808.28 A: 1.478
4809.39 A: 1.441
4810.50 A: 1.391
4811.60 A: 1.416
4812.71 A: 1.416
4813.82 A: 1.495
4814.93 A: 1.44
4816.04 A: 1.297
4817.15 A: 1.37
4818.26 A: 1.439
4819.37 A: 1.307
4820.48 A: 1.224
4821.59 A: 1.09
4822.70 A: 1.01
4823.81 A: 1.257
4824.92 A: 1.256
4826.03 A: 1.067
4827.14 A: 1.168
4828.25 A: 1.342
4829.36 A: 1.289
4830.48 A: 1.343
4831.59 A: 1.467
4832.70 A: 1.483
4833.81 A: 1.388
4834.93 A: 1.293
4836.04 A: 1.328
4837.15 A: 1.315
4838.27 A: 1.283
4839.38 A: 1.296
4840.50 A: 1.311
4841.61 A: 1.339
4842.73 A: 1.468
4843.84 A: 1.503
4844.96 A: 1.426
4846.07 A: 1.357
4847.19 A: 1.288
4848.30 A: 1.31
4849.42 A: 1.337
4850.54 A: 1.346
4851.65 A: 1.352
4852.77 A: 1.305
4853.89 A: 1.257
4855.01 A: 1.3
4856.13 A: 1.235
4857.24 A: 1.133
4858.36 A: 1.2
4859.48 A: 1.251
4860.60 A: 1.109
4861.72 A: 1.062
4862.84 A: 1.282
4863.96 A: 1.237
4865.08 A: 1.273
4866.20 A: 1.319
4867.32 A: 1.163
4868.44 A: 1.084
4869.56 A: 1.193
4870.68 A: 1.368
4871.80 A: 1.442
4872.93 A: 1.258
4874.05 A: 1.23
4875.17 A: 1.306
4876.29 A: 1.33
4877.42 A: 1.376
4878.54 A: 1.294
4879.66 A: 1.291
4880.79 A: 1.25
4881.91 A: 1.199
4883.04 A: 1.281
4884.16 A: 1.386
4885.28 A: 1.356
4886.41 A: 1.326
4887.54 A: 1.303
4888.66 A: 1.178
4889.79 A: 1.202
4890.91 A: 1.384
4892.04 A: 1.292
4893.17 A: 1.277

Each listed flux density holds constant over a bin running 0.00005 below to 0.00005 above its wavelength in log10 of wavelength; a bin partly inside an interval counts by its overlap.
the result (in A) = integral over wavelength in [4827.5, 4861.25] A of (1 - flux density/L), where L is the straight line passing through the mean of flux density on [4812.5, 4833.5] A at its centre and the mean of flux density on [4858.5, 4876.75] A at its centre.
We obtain -1.2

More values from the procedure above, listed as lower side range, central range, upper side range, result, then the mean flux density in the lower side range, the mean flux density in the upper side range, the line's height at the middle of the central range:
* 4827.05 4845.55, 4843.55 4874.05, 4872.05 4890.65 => 1.3 A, 1.36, 1.29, 1.32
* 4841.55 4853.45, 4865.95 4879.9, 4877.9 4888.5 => 0.4 A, 1.37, 1.29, 1.32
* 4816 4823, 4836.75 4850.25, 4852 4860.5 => -1.2 A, 1.25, 1.24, 1.24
